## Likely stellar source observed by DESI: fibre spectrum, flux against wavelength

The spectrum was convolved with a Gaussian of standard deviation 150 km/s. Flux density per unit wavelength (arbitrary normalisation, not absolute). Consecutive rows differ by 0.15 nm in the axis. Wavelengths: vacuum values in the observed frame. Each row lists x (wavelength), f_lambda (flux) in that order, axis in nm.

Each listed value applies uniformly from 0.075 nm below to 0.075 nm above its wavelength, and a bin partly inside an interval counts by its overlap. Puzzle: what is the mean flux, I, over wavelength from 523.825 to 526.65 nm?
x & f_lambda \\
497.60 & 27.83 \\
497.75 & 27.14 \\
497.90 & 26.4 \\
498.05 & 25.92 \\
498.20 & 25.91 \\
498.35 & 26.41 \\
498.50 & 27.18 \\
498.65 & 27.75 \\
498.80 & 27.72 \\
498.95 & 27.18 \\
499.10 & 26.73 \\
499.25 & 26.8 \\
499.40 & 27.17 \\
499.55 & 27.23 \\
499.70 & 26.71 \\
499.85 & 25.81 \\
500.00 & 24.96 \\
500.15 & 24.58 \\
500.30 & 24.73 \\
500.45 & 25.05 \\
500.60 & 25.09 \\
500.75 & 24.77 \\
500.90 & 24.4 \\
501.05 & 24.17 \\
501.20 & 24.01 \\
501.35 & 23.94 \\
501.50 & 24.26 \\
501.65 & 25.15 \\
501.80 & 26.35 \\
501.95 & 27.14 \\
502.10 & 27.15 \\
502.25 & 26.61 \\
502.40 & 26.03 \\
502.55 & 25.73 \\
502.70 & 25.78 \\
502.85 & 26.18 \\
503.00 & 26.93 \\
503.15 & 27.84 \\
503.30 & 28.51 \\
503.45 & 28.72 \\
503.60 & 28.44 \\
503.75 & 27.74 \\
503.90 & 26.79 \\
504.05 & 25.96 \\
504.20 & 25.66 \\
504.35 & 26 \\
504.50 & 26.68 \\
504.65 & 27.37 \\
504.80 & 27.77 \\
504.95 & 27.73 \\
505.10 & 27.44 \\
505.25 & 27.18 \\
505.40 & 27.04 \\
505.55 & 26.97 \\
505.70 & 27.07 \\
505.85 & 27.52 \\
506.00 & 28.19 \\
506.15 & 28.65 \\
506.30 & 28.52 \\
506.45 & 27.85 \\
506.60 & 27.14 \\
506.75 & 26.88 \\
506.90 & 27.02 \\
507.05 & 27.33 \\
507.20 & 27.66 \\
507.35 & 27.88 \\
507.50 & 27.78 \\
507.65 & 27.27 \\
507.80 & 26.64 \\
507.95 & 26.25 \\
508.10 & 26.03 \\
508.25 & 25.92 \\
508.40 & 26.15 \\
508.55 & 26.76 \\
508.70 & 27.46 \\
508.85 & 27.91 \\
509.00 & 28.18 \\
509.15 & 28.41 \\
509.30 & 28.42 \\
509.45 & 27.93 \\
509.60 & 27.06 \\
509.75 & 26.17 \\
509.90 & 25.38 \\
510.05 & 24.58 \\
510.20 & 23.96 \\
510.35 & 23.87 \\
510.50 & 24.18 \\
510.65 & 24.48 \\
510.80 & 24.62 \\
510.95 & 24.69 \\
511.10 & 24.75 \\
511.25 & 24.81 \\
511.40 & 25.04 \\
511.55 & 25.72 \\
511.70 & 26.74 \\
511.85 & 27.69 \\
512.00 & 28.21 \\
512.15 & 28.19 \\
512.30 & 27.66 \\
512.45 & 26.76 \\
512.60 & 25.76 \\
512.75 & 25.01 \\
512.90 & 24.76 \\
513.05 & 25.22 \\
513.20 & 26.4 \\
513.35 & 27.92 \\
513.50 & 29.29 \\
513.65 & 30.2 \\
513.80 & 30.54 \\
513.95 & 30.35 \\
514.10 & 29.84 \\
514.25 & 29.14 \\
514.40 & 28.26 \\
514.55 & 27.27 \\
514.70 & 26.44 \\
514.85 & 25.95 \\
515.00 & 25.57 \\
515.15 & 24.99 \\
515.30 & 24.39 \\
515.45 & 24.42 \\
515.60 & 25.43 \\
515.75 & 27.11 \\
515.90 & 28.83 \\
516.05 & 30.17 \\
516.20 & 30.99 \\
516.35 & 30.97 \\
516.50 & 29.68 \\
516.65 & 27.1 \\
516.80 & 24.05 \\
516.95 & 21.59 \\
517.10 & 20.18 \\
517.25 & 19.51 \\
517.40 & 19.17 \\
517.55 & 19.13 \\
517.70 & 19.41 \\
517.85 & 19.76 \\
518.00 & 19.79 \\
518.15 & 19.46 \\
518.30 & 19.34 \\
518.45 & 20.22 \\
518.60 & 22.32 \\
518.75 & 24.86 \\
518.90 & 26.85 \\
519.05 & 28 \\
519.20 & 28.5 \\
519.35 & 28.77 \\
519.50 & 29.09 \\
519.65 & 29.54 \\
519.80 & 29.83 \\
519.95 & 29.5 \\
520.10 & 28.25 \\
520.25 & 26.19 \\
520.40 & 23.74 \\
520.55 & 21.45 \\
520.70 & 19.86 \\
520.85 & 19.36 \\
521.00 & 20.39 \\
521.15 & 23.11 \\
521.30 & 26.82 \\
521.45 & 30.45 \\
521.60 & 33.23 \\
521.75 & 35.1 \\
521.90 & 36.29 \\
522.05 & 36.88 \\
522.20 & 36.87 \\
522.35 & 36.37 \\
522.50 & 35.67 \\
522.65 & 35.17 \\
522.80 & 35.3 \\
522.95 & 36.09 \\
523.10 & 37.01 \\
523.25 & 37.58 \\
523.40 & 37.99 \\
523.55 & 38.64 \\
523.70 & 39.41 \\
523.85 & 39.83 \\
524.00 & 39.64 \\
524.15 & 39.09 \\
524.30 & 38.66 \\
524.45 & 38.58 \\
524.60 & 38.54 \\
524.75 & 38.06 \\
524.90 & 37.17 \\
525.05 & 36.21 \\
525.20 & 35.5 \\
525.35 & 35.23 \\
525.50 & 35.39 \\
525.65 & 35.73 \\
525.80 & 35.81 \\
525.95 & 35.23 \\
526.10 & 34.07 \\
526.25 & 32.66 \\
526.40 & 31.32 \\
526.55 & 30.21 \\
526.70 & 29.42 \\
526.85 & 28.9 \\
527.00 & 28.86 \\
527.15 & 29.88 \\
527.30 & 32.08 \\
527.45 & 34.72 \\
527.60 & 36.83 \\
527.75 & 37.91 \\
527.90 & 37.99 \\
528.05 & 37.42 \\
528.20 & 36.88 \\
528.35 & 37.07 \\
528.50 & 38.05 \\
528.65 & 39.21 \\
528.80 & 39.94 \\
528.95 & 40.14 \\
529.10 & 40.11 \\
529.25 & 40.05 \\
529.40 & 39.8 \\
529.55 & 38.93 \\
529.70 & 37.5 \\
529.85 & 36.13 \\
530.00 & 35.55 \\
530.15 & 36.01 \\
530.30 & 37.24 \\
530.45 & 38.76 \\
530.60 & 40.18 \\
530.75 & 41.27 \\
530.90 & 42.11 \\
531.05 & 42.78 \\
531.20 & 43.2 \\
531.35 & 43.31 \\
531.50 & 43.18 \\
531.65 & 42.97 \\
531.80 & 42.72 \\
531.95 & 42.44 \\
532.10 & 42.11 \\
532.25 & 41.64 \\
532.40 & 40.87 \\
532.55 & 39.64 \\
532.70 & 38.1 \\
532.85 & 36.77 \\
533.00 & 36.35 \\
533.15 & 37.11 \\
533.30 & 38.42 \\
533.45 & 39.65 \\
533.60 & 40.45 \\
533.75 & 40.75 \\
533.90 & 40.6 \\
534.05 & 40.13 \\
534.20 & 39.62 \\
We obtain 36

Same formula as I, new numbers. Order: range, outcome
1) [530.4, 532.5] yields 42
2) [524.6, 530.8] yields 36.1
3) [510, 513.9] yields 26.2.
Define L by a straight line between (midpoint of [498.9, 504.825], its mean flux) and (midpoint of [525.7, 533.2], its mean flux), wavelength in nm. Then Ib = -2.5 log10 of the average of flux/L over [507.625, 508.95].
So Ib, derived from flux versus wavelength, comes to 0.08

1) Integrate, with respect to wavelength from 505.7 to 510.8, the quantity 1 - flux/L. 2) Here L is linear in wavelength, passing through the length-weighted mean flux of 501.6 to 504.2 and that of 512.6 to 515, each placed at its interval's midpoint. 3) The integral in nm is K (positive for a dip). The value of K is 0.08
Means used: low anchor 26.9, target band 26.8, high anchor 27.6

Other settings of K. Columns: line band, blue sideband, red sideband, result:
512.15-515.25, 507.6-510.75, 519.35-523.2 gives 0.04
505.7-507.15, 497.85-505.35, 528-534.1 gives 0.05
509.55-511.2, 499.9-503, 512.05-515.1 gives 0.13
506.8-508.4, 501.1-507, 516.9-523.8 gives 0.01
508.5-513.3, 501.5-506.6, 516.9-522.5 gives 0.07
